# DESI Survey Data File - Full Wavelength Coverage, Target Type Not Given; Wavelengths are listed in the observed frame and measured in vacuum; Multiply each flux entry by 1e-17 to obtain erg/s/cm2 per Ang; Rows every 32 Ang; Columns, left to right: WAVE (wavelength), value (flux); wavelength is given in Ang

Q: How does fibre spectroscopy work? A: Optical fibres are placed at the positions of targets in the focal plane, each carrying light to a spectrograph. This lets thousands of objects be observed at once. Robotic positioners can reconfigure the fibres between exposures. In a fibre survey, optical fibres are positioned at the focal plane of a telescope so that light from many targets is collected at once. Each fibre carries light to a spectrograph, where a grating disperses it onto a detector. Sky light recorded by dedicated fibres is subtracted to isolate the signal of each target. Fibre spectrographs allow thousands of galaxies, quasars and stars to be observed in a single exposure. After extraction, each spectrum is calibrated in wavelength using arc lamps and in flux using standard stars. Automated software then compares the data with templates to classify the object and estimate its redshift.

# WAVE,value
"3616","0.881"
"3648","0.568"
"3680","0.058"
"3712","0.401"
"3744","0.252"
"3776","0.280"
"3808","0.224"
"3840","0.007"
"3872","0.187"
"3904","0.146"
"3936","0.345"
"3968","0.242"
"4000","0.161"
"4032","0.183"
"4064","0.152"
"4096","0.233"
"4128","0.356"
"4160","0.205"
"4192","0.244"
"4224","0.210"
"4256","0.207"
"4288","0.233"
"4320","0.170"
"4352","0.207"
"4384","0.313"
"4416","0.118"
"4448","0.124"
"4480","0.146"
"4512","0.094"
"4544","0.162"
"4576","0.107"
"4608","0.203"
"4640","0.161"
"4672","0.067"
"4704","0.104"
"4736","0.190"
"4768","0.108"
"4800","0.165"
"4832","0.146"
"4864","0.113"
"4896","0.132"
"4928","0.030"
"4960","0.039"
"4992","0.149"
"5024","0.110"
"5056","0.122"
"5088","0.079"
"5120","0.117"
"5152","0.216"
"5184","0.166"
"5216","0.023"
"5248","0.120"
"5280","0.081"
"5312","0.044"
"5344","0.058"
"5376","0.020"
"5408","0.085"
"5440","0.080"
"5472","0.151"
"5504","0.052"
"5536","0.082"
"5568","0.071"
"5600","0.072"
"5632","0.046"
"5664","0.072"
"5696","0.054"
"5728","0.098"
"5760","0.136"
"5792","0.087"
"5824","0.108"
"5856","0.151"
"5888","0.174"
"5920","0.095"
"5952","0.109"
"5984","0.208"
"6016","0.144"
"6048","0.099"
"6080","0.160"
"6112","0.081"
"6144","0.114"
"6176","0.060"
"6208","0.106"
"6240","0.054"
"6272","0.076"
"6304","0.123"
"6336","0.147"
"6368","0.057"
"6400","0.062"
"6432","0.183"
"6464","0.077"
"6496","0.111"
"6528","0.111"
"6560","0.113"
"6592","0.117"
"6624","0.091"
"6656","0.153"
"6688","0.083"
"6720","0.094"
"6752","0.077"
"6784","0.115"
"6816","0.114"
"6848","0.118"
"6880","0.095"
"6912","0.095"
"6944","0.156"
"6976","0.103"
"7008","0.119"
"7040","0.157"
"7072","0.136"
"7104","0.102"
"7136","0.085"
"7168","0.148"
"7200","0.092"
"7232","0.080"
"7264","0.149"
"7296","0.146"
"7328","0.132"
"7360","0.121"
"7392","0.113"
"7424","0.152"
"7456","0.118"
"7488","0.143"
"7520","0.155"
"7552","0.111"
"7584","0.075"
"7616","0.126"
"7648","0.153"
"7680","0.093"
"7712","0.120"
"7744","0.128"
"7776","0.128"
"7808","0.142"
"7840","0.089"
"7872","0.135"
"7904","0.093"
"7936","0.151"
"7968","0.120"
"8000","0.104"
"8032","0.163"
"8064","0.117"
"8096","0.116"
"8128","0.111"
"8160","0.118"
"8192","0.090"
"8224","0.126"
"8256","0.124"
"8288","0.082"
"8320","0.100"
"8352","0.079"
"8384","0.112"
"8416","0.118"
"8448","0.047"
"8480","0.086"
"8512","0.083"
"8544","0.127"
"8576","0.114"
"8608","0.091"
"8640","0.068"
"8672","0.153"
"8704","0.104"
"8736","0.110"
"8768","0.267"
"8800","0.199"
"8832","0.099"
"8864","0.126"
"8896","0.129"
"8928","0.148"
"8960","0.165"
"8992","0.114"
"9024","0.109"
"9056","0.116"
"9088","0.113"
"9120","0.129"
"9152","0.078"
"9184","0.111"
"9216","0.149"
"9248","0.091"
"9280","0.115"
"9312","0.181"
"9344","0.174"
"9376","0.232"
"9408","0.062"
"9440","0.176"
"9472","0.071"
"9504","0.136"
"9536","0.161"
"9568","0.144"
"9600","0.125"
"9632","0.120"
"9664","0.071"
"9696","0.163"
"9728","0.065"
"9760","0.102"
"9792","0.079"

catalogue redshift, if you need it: 1.35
